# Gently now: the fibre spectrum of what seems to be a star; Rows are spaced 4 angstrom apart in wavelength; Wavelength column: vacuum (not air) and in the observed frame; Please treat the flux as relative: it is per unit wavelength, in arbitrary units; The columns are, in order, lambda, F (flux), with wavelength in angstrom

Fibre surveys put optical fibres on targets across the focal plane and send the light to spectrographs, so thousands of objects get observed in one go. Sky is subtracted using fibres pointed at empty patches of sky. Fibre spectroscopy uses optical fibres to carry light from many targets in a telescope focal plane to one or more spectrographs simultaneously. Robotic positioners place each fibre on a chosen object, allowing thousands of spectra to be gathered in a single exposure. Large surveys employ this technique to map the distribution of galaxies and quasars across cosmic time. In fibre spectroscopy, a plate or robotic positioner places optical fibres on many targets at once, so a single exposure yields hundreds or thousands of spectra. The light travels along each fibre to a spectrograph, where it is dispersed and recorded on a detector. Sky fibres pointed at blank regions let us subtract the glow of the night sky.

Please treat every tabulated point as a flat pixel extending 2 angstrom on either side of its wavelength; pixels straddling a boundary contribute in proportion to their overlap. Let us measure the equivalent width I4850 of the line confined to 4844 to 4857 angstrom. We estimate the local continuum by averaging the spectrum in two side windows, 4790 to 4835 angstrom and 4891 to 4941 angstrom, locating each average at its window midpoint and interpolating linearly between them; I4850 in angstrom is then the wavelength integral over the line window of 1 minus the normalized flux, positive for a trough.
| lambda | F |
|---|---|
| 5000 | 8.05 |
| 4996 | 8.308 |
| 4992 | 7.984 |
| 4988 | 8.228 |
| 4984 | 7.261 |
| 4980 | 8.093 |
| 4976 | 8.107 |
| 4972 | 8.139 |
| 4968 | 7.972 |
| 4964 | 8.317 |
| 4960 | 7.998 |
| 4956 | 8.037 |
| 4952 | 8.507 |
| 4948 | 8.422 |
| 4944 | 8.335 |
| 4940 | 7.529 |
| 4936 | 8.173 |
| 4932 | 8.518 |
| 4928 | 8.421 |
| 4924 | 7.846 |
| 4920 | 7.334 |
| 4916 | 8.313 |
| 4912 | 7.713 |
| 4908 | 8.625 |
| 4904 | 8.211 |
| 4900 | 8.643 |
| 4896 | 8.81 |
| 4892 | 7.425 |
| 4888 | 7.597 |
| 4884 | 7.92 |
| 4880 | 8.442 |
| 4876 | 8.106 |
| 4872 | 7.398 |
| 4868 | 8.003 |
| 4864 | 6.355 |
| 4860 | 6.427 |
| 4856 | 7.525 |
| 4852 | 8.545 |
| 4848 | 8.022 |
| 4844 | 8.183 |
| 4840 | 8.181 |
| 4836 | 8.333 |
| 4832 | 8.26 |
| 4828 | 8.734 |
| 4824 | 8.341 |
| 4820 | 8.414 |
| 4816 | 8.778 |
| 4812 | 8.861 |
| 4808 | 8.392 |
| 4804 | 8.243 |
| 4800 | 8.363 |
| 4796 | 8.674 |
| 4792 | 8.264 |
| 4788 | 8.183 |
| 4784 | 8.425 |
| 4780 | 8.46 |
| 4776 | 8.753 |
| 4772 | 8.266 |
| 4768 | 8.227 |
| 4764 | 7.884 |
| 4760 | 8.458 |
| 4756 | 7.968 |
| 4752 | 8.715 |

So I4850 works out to 0.4 angstrom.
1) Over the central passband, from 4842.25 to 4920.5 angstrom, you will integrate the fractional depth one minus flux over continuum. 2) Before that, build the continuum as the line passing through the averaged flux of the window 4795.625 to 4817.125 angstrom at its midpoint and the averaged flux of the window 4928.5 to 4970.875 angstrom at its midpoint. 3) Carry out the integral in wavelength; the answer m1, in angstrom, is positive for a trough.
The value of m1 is 4.3 angstrom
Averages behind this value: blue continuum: 8.53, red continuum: 8.19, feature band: 7.89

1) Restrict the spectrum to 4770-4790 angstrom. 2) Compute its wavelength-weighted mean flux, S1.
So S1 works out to 8.42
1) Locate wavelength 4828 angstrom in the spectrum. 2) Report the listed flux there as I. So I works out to 8.734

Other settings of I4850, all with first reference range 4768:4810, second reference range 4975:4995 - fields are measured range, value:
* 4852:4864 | 1.6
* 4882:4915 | 0.1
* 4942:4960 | -0.6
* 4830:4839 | 0.0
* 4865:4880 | 0.7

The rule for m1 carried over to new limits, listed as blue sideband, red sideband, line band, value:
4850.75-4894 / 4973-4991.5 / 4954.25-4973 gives -0.50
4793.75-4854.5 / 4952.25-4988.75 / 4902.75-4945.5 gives 0.35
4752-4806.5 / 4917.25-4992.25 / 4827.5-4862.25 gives 1.08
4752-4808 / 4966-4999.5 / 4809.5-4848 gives -0.80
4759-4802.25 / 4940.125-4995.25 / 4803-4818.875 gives -0.51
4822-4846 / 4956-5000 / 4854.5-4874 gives 2.70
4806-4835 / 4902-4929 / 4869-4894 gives 1.23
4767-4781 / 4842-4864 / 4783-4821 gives -1.49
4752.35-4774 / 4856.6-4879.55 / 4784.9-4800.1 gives -0.78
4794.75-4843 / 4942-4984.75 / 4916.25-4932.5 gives 0.40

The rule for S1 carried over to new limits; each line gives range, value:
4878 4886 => 8.18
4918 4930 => 7.87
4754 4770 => 8.13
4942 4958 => 8.33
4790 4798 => 8.47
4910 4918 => 8.01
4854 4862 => 6.98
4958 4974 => 8.11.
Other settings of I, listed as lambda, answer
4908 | 8.625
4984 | 7.261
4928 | 8.421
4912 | 7.713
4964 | 8.317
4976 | 8.107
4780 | 8.46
